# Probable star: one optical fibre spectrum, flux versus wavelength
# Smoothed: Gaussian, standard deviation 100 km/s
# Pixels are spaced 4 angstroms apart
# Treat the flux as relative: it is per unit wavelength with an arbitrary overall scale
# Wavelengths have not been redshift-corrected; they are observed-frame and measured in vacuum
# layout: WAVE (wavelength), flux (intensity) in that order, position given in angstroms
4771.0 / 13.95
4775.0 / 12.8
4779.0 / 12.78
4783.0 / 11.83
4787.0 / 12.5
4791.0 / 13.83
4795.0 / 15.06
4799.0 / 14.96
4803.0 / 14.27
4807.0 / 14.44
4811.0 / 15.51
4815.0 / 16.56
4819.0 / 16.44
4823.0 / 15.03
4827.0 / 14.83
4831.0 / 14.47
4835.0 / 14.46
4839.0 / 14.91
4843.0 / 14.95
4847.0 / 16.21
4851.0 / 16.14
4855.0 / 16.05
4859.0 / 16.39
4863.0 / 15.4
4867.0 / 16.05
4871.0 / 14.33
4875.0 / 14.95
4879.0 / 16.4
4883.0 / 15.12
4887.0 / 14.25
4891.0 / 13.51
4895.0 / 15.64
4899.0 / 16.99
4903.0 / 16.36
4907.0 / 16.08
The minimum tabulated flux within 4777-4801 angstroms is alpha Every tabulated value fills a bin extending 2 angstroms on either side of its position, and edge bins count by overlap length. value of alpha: 11.83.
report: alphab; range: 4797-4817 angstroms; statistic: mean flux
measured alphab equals 15.1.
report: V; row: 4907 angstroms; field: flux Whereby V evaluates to 16.08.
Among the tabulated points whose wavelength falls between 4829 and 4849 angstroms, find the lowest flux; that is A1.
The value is 14.46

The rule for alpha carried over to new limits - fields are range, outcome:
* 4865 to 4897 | 13.51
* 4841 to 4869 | 14.95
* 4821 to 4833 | 14.47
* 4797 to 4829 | 14.27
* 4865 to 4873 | 14.33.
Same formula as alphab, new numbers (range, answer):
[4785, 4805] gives 14.1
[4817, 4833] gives 15.2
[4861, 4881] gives 15.4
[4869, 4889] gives 15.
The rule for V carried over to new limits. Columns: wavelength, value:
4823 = 15.03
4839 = 14.91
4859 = 16.39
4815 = 16.56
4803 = 14.27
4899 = 16.99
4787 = 12.5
